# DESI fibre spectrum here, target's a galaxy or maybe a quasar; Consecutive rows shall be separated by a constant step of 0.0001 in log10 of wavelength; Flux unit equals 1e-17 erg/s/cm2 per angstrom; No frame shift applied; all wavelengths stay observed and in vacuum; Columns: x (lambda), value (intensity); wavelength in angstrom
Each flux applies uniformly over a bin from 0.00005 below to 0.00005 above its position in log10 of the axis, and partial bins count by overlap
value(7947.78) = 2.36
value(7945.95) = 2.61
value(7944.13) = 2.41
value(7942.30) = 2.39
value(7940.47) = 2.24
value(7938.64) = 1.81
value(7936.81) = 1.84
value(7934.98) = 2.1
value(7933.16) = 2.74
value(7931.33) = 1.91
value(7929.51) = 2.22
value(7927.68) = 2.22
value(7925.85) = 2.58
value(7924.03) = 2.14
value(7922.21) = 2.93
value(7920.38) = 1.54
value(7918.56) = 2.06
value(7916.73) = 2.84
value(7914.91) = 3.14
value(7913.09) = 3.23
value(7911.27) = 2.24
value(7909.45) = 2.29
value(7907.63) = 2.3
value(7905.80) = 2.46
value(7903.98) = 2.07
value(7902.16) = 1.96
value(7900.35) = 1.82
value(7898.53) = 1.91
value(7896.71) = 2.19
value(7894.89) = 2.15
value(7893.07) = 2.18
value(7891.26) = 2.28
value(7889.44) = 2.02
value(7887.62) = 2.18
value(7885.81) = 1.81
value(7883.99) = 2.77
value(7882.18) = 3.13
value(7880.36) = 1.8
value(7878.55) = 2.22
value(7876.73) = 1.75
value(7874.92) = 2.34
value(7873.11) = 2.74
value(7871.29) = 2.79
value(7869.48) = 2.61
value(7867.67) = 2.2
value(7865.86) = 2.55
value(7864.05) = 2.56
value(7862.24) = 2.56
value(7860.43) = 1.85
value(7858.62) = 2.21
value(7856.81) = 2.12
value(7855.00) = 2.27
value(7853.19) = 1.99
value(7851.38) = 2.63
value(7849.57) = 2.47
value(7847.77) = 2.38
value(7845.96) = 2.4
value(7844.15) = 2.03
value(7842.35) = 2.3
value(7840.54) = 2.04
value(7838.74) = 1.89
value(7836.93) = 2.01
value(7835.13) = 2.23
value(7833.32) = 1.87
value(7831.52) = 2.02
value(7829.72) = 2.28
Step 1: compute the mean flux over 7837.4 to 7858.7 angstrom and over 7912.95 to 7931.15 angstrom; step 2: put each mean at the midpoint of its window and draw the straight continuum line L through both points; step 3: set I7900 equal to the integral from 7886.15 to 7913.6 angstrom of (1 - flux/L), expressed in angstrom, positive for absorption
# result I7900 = 2.05 angstrom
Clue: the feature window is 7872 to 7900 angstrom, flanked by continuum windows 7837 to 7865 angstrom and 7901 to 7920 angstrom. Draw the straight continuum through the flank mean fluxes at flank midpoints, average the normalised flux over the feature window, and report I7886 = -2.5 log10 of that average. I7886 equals 0.06 mag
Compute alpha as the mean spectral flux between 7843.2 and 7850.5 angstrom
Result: 2.32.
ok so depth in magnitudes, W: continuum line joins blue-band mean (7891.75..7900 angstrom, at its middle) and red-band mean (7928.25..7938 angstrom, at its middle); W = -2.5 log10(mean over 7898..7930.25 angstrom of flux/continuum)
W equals -0.103 mag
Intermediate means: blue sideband 2.1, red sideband 2.15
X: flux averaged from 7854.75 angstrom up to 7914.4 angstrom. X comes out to 2.3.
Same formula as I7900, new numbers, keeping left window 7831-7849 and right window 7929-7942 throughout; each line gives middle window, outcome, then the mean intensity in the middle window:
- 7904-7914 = -1.6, 2.46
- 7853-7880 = -2.4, 2.32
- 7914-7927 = -2.0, 2.46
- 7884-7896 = -0.1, 2.15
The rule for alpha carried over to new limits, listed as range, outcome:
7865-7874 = 2.58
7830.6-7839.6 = 2.01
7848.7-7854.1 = 2.36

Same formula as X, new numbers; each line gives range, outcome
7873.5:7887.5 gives 2.27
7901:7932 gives 2.36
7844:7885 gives 2.37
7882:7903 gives 2.17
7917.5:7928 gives 2.25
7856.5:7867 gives 2.32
